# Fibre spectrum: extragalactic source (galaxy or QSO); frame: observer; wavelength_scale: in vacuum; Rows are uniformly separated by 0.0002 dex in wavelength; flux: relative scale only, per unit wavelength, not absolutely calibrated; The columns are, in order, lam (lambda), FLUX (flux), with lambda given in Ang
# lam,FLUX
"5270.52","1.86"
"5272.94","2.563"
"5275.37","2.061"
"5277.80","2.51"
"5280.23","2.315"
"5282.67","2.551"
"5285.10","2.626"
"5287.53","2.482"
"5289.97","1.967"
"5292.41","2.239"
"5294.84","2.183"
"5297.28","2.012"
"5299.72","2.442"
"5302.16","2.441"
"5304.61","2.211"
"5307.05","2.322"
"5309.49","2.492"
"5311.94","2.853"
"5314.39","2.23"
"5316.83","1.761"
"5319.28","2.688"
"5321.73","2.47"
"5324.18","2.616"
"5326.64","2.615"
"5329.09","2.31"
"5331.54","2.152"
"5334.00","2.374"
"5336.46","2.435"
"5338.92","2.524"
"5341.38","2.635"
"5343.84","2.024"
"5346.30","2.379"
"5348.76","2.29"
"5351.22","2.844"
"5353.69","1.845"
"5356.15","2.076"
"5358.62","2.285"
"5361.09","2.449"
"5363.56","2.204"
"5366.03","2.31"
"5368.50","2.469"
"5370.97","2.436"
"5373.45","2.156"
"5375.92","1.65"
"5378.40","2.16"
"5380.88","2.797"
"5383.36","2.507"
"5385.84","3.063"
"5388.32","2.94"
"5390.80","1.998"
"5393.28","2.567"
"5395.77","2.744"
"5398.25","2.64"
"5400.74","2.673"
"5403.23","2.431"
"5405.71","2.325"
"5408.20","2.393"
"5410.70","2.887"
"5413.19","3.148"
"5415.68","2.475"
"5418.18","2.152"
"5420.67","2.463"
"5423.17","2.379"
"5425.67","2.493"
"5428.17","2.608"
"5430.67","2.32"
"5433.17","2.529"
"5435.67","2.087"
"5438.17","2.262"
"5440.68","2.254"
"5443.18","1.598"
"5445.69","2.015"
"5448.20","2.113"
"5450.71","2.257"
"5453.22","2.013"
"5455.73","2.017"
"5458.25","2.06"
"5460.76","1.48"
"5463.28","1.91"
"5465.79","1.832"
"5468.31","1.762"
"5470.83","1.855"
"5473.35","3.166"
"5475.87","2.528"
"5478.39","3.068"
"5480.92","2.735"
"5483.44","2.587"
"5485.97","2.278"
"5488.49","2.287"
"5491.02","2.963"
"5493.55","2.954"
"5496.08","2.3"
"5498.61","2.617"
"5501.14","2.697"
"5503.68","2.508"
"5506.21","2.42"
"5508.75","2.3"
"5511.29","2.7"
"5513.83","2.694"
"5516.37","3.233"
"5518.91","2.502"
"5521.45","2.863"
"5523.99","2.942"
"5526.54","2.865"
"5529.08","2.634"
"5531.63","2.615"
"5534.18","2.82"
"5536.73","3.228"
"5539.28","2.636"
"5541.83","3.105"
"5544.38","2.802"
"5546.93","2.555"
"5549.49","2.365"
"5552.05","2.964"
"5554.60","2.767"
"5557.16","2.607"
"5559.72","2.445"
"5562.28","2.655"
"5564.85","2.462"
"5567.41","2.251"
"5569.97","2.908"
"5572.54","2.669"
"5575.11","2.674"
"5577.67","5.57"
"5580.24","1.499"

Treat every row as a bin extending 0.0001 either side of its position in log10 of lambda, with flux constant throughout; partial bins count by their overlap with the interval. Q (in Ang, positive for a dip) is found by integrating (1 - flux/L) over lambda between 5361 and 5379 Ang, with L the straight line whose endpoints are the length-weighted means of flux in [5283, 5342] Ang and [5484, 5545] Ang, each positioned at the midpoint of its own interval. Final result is 1.8 Ang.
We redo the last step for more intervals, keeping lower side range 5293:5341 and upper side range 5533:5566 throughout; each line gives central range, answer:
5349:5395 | 1.6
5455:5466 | 3.1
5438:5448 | 2.1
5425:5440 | 1.0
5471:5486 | -0.5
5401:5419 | -0.3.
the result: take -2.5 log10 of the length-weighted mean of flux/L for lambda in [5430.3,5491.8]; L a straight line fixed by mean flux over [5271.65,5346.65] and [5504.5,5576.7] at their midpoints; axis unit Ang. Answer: 0.164 mag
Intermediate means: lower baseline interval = 2.37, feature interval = 2.23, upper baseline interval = 2.71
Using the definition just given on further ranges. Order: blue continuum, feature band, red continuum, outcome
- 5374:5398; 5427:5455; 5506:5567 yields 0.18 mag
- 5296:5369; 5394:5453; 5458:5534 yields 0.02 mag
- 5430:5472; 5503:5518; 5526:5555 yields -0.05 mag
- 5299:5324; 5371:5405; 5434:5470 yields -0.15 mag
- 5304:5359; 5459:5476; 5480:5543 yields 0.27 mag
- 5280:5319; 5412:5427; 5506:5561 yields 0.01 mag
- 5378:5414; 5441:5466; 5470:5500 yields 0.32 mag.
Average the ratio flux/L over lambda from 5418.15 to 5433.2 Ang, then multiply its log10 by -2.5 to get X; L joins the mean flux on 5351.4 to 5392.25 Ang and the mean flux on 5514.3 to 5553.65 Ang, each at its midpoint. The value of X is 0.03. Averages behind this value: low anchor 2.35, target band 2.43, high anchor 2.81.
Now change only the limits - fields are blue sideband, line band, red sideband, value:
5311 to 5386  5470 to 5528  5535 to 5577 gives -0.011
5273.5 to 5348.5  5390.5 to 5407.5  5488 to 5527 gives 0.000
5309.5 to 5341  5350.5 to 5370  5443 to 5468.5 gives -0.002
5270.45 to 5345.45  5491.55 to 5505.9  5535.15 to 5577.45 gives 0.021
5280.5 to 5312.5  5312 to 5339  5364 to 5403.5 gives 0.001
